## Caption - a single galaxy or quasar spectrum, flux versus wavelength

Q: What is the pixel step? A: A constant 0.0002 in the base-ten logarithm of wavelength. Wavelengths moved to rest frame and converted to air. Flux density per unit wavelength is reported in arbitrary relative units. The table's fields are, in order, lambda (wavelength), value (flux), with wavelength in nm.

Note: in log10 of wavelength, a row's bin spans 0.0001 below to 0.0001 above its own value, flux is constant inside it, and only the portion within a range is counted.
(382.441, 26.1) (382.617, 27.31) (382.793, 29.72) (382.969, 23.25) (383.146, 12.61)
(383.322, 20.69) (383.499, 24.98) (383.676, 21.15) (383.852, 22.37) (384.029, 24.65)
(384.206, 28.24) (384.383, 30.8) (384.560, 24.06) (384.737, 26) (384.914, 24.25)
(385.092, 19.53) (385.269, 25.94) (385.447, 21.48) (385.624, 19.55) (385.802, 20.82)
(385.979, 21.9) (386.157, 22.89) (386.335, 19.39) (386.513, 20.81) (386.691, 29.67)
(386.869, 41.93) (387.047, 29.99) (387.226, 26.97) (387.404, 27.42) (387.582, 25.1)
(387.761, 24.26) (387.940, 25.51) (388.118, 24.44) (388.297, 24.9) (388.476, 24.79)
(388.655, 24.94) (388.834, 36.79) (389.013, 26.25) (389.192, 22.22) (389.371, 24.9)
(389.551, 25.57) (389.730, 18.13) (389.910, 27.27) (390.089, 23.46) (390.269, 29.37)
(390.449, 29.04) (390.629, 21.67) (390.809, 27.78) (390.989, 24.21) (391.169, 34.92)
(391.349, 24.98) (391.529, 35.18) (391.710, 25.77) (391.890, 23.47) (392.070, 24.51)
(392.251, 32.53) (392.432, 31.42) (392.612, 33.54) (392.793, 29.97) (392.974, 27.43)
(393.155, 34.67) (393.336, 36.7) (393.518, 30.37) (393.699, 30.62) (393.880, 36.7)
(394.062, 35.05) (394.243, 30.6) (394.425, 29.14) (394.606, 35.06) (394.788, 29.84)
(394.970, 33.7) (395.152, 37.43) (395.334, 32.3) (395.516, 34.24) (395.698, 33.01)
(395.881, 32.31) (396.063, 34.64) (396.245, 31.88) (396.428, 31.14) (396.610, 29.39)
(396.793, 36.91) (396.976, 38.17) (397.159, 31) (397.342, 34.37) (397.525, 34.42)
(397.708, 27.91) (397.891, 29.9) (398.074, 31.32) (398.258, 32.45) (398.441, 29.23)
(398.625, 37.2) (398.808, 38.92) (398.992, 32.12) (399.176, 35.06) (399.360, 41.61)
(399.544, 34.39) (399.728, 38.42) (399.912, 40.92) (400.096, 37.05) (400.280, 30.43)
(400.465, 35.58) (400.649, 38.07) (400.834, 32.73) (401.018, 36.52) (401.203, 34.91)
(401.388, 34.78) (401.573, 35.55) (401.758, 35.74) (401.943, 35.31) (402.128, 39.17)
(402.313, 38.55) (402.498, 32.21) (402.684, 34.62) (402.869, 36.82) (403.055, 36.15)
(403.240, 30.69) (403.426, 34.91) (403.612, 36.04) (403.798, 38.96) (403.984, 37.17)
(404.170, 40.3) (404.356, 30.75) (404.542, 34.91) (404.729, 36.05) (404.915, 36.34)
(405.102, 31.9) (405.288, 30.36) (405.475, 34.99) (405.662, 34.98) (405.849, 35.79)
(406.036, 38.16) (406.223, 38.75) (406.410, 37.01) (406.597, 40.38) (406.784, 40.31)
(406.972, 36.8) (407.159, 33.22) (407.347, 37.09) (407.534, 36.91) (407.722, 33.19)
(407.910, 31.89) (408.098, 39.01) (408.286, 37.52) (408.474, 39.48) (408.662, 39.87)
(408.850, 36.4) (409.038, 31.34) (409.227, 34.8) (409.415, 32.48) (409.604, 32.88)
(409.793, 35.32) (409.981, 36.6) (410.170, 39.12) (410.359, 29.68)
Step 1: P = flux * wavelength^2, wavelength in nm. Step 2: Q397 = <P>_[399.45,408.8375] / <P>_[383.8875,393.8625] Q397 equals 1.4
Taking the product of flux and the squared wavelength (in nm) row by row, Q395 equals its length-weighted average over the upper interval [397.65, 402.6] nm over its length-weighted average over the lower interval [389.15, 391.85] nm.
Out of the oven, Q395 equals 1.40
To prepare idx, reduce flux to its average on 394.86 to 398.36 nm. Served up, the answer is 32.9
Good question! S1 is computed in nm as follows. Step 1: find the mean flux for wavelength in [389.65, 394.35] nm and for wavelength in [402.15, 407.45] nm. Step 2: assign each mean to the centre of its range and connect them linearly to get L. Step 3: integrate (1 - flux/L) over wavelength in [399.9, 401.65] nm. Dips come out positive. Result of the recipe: -0.08 nm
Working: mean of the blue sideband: 29.2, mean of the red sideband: 35.9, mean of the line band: 35.4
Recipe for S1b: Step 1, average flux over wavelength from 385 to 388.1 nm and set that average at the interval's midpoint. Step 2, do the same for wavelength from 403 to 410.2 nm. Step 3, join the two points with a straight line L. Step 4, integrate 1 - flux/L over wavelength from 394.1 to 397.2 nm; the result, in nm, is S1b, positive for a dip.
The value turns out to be -0.33 nm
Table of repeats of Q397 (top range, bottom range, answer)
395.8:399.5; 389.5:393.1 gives 1.25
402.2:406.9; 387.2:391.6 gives 1.47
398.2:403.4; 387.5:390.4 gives 1.48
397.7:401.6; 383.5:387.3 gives 1.51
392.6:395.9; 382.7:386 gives 1.48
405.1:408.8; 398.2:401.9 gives 1.06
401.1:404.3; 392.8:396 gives 1.14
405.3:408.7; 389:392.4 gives 1.51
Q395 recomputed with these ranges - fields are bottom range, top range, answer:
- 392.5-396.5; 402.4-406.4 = 1.13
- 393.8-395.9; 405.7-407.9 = 1.17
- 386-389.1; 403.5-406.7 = 1.47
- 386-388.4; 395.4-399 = 1.32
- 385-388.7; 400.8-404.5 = 1.55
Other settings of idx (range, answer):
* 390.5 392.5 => 27.8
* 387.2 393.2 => 27.1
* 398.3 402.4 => 36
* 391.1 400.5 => 32.9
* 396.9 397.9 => 32.8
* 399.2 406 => 35.7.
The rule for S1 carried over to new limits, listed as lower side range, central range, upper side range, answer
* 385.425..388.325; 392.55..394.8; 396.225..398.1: -0.177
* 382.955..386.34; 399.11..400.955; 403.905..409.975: -0.271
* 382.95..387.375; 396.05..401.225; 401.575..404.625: -0.228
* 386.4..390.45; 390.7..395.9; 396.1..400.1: -0.135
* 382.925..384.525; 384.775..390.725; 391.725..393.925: 0.294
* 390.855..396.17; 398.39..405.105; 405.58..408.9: -0.183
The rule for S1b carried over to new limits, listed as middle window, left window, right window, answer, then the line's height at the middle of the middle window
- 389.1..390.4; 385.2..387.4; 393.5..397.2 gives 0.17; 28.2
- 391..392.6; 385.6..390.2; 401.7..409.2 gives -0.07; 27.8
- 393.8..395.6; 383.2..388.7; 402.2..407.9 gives -0.22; 29.8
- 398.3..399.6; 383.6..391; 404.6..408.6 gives -0.14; 31.9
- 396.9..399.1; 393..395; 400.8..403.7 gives 0.06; 34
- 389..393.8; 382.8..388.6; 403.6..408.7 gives -0.04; 27.8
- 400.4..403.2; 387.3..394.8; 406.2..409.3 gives -0.17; 33.7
